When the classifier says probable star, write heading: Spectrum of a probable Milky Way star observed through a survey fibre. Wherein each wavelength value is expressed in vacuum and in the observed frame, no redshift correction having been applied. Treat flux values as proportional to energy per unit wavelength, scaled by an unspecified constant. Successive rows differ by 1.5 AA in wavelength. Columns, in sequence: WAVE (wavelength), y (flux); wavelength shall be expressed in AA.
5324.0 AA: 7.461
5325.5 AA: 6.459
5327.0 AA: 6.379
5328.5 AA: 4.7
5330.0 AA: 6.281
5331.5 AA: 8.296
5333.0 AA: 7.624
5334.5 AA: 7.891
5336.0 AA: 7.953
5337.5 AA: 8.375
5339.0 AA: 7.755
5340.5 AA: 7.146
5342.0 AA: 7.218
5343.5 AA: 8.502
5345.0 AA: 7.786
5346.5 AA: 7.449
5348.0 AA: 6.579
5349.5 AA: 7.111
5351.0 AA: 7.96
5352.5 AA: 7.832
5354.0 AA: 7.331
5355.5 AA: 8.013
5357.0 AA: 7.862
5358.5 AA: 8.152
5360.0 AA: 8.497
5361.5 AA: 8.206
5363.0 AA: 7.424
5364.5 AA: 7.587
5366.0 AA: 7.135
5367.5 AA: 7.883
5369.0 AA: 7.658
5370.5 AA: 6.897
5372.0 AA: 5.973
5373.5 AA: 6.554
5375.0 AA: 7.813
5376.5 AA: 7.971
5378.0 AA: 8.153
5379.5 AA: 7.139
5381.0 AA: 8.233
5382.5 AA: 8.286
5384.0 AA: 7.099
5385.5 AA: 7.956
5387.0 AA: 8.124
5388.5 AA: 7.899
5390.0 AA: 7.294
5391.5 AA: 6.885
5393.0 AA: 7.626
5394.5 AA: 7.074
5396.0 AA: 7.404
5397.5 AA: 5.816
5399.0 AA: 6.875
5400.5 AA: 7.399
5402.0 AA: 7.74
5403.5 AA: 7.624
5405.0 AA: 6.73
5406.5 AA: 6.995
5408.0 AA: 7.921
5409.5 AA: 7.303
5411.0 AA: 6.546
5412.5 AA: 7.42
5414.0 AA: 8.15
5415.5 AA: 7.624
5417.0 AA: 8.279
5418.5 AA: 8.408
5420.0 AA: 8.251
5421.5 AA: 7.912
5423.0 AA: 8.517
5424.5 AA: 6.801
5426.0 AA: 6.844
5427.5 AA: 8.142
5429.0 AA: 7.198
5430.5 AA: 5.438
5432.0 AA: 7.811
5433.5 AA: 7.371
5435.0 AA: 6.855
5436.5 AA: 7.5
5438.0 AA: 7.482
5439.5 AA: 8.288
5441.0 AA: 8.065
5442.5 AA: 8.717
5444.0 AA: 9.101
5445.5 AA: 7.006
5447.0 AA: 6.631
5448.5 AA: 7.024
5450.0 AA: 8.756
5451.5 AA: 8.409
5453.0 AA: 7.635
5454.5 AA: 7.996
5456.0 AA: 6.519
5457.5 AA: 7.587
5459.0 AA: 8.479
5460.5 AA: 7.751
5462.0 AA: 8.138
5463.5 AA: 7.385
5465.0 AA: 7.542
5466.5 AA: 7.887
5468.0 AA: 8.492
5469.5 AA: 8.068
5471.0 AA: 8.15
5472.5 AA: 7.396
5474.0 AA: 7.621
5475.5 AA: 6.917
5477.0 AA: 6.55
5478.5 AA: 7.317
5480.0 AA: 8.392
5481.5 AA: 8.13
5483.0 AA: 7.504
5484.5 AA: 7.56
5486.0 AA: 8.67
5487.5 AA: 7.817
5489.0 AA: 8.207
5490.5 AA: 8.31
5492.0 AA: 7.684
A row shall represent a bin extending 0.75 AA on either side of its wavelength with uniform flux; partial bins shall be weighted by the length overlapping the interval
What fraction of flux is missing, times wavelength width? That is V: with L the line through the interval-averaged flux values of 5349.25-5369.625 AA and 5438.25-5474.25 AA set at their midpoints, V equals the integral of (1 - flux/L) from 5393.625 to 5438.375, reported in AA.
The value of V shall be 2.54 AA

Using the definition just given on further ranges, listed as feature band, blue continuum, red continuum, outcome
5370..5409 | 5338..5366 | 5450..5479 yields 1.6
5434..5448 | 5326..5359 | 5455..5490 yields -0.1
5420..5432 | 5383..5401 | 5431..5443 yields 0.4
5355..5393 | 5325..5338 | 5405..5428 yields -1.3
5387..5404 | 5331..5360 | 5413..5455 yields 1.0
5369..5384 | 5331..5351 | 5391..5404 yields -0.2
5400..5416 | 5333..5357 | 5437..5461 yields 0.8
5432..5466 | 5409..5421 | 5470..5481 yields -0.6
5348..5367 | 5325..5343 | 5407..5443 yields -1.1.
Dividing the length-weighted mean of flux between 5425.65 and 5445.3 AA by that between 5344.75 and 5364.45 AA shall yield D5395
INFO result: 1.0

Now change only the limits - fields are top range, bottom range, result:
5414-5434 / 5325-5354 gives 1.04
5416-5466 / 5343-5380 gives 1.02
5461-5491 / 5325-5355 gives 1.06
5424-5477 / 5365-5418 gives 1.03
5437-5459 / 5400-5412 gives 1.07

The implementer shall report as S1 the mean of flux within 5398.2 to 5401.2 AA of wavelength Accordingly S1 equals 7.11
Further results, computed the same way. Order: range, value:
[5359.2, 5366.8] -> 7.77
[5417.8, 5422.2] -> 8.19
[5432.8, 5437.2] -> 7.24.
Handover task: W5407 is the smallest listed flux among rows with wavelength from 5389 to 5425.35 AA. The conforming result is 5.816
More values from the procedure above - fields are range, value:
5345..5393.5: 5.973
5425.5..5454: 5.438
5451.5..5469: 6.519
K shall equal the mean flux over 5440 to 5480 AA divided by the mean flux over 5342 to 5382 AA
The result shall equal 1.0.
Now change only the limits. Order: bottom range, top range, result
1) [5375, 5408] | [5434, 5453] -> 1.05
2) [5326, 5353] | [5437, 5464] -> 1.06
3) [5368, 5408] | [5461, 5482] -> 1.05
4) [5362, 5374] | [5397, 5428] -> 1.05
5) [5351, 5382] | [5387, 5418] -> 0.96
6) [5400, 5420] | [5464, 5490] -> 1.03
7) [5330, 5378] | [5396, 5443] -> 0.98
